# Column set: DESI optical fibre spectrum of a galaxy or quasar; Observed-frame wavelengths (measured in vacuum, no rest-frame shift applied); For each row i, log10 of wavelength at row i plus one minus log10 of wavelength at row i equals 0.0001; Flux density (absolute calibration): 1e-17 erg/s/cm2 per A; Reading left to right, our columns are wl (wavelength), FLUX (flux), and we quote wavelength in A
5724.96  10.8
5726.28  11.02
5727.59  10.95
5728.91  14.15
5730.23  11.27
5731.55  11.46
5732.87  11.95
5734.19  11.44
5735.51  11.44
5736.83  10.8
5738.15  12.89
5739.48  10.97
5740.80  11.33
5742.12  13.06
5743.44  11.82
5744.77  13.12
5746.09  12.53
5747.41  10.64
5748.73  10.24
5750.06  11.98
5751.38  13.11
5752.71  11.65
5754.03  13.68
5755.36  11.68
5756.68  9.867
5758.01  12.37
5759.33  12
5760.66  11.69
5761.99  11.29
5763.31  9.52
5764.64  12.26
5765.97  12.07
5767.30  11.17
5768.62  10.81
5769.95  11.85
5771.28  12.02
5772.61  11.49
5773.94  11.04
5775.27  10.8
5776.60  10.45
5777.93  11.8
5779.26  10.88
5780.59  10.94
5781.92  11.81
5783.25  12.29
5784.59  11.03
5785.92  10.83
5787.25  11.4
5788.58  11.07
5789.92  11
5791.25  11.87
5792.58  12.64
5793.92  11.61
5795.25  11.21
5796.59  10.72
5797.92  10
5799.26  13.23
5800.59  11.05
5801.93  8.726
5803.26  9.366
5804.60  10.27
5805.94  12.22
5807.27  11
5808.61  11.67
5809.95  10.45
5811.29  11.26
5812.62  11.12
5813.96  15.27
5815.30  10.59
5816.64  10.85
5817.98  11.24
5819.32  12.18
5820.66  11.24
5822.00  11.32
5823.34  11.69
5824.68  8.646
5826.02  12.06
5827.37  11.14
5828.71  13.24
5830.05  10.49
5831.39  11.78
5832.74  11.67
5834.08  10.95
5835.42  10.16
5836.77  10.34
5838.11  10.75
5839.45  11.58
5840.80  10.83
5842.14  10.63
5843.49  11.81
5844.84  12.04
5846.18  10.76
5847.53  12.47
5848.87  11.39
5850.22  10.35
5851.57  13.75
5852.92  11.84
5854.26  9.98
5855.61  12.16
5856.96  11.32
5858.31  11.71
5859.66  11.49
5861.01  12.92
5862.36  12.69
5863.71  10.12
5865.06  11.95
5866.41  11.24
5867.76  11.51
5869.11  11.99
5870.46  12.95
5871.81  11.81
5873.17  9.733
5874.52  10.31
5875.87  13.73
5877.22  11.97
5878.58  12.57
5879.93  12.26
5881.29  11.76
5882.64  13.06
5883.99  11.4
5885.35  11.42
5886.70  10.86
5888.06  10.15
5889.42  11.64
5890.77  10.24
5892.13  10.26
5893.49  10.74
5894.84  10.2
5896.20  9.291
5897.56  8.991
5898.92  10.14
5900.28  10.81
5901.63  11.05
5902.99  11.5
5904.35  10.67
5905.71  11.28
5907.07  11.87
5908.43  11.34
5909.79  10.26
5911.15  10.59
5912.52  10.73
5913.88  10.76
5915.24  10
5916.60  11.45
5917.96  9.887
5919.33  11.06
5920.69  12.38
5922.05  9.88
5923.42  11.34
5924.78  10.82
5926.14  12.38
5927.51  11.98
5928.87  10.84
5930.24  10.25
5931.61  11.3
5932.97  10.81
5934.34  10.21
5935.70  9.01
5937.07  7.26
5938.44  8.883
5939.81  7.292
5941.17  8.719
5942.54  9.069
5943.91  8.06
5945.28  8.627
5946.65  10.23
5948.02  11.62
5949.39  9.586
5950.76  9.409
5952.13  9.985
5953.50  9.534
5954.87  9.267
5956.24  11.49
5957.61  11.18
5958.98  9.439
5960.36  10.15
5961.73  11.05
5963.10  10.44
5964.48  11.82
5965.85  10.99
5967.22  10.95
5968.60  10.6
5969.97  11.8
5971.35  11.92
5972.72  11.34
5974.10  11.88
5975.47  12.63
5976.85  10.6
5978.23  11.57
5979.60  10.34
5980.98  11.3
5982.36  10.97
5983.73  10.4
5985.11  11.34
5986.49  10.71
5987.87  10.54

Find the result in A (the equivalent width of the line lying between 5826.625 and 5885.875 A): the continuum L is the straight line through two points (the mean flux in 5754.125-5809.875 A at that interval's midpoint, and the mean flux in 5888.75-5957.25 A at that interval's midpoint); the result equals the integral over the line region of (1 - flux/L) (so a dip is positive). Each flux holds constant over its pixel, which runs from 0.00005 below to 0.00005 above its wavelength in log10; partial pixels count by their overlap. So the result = -4.6 A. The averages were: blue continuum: 11.3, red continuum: 10.3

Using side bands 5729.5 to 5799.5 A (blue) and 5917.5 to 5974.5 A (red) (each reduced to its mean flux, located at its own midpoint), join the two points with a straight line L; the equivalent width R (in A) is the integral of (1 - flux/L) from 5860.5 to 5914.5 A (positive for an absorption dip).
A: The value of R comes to -2.42 A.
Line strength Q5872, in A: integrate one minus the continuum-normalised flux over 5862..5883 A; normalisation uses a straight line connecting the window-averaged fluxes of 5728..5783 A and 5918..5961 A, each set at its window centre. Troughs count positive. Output -2.3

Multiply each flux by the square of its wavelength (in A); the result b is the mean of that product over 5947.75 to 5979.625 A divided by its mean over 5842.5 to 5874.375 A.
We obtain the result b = 0.97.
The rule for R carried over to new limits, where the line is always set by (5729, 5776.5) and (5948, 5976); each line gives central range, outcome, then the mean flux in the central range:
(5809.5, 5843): 0.2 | 11.3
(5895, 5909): 0.5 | 10.7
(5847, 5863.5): -0.8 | 11.8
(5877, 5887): -0.7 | 12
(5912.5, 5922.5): 0.2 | 10.8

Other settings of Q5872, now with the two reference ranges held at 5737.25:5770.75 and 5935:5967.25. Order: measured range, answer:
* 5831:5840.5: -0.1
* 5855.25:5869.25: -1.4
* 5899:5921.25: -1.8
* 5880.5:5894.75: -1.0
